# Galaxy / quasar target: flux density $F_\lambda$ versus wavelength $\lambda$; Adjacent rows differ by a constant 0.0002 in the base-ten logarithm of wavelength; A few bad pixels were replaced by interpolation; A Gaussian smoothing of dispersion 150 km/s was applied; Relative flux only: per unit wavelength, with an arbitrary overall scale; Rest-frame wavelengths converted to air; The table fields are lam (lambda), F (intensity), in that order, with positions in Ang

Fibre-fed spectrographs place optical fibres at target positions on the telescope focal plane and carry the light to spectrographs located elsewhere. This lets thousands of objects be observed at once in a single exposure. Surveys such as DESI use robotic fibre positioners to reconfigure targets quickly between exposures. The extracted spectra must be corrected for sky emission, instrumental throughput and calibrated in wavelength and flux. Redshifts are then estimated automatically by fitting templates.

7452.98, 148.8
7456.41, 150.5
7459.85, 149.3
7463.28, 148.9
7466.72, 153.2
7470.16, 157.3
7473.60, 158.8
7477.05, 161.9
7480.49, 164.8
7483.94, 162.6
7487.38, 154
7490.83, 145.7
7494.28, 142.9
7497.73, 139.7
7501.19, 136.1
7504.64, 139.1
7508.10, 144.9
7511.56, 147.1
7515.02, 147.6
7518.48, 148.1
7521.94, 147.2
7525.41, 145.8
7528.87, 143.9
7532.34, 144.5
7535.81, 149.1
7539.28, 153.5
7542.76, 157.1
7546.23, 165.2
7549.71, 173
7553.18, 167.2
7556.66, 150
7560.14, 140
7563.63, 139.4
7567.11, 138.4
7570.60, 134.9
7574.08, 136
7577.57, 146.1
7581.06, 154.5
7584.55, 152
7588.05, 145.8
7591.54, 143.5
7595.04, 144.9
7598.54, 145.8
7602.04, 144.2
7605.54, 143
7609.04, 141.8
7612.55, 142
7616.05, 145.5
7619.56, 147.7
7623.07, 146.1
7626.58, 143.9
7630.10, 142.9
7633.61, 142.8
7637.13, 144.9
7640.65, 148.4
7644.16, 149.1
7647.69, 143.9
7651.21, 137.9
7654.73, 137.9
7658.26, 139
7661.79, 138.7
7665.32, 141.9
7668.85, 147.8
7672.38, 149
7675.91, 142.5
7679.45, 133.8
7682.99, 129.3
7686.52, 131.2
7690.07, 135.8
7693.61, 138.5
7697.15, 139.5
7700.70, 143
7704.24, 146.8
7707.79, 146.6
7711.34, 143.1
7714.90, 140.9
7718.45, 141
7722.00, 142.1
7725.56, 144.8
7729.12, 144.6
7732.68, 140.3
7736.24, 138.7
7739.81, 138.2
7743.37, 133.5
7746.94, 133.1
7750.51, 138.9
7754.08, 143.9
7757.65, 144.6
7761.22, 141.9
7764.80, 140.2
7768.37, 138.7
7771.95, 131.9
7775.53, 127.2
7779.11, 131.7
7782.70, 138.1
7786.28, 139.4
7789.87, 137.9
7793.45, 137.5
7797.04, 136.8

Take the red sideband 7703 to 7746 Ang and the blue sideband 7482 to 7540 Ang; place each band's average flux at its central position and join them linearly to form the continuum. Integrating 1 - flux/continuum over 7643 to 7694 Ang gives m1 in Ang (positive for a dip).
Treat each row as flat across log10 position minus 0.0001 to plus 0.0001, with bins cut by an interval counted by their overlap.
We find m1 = 1.1 Ang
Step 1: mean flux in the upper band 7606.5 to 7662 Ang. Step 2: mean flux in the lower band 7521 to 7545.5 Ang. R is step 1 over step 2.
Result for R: 1.0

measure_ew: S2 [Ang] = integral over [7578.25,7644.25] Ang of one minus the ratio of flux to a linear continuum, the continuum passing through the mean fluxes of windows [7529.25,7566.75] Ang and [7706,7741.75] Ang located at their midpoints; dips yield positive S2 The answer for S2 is 1.5 Ang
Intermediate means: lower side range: 153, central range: 146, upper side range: 142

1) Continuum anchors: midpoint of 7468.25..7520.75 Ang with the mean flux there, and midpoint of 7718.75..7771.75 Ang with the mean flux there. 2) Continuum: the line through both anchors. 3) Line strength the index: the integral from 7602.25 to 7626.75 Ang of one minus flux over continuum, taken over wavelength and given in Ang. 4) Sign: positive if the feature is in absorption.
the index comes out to 0.2 Ang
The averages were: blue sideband 150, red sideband 140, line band 144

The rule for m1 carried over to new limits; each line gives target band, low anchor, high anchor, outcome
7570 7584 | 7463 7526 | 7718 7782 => 0.2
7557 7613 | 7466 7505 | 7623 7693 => 0.8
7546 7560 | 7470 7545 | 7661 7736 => -1.3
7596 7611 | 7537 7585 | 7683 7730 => 0.4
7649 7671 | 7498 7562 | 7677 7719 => 0.1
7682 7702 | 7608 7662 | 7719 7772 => 0.7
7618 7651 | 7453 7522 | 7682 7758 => -0.3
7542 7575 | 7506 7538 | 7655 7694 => -1.3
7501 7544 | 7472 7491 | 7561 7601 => 1.7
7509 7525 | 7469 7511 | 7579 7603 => 0.3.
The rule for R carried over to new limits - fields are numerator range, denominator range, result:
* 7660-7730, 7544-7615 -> 0.96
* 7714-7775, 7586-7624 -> 0.97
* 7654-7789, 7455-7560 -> 0.92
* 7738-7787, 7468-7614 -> 0.92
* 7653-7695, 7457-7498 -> 0.90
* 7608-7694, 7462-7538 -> 0.95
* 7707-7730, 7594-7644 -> 0.99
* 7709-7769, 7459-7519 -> 0.94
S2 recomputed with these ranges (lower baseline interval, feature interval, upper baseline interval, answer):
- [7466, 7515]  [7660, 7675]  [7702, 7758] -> -0.1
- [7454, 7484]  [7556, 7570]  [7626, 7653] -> 0.8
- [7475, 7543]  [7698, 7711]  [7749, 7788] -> -0.4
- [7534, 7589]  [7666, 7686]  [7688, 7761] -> 0.5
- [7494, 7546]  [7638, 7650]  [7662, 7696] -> -0.5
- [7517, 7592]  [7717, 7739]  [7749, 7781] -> -0.3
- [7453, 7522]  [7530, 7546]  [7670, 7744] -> -0.5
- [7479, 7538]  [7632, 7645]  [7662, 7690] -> -0.5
